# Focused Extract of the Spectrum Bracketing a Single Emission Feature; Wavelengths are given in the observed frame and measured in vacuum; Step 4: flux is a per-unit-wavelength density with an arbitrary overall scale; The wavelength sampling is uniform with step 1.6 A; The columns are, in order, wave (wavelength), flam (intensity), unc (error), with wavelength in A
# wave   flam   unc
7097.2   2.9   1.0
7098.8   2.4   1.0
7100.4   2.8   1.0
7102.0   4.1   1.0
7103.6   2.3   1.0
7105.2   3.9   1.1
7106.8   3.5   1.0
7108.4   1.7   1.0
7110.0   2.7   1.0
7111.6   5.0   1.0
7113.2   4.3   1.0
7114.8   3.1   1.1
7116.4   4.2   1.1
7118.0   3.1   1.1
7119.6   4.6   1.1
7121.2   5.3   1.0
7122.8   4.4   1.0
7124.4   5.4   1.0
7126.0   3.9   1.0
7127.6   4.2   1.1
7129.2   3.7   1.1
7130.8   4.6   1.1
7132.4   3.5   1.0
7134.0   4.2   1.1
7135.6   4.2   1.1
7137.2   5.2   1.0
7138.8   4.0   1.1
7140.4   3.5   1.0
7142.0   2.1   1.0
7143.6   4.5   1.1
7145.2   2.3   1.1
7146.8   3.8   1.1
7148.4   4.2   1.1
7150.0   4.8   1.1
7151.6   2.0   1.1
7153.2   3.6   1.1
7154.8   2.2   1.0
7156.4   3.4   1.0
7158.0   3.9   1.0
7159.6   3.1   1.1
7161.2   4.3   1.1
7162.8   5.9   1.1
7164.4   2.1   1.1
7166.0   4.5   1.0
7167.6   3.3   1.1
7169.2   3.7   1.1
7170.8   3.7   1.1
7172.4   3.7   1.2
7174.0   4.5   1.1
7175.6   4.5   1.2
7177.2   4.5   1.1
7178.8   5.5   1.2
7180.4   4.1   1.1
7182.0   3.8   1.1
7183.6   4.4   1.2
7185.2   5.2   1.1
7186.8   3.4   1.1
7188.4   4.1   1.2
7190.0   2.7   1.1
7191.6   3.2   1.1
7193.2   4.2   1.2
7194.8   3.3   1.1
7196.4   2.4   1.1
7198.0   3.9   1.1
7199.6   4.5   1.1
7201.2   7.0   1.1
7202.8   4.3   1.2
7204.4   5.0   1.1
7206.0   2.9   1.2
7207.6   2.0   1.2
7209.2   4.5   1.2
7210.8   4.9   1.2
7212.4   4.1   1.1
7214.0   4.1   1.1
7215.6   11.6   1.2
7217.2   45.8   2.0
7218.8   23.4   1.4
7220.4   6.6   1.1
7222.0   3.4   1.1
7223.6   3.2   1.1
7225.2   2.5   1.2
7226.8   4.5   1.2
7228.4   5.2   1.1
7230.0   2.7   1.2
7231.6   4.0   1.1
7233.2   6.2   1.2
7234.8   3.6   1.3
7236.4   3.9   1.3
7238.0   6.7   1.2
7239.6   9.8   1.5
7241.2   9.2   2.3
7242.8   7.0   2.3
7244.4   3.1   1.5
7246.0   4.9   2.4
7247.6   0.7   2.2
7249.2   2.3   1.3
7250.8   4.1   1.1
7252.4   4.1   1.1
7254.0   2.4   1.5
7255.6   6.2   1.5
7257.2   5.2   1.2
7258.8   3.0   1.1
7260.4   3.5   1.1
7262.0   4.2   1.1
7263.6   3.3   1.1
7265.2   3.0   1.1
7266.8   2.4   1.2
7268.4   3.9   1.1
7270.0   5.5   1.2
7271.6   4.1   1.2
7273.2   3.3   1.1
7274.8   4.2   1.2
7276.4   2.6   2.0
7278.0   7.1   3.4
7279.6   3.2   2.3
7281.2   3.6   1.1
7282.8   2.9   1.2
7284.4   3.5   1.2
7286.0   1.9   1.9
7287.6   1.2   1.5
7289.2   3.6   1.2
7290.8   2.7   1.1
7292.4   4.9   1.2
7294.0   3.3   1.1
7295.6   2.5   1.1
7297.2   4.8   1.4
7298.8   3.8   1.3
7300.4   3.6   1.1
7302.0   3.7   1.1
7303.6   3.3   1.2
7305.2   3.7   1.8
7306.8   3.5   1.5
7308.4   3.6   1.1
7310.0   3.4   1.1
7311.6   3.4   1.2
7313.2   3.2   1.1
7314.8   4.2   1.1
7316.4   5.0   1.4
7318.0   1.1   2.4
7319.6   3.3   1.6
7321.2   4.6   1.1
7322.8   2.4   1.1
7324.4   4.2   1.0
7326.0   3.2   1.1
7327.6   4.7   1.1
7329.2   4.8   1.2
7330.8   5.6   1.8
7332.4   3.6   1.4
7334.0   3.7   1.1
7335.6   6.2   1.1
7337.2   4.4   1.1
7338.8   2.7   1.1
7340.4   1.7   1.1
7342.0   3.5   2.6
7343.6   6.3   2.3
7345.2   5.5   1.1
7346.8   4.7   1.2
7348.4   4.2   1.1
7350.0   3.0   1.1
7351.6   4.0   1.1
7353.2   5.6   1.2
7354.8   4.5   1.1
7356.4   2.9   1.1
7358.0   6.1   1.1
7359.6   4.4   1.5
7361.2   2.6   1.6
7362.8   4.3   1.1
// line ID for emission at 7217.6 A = H-alpha 6563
